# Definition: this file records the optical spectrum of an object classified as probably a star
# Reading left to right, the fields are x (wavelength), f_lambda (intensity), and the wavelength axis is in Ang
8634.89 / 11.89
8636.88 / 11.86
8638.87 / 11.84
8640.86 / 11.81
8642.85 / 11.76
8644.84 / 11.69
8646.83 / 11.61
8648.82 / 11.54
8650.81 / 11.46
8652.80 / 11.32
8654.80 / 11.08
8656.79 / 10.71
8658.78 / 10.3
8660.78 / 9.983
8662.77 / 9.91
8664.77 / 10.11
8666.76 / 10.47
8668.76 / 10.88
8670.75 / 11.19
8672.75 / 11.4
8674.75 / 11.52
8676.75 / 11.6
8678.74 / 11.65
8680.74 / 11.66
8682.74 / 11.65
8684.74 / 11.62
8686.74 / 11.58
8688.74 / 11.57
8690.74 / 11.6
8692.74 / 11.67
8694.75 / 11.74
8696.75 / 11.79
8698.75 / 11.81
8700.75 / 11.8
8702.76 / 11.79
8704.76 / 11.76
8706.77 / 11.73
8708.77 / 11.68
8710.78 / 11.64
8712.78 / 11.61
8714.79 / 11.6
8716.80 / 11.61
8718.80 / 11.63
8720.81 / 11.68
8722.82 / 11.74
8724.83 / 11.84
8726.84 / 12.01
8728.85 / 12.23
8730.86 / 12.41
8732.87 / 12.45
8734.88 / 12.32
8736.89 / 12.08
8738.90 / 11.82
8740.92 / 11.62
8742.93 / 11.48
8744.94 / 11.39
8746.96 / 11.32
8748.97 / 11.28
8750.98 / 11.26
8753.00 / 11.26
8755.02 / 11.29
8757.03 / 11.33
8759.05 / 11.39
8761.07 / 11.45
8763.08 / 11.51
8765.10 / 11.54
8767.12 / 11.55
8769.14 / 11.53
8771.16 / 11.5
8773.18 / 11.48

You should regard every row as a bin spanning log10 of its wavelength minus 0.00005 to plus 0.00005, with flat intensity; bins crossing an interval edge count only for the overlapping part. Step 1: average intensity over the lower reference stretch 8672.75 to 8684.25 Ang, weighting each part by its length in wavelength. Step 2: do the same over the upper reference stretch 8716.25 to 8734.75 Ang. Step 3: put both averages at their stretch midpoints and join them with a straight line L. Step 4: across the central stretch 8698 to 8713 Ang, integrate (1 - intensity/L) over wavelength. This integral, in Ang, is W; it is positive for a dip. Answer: 0.11 Ang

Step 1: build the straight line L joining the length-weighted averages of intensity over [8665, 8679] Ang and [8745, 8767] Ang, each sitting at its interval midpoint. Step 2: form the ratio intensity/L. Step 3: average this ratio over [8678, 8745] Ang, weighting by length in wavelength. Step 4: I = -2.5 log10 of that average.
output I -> -0.05 mag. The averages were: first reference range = 11.2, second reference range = 11.4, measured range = 11.8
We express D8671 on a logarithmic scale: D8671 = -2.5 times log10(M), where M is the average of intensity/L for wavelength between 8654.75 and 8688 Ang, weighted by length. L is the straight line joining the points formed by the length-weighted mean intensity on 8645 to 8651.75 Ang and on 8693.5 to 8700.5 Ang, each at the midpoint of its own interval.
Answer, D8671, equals 0.06 mag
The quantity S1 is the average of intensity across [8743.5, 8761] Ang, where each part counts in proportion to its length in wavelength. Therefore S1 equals 11.3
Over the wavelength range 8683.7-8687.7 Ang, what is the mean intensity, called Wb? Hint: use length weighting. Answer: 11.6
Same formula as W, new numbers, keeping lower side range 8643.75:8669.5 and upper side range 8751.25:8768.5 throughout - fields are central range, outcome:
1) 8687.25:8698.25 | -0.6 Ang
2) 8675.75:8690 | -0.8 Ang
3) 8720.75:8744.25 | -1.5 Ang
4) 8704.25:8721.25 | -0.8 Ang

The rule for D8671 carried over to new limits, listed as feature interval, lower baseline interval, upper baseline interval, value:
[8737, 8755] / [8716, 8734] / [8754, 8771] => 0.021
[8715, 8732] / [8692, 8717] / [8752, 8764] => -0.027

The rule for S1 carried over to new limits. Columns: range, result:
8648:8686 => 11.1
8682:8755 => 11.7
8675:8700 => 11.7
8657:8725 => 11.4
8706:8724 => 11.7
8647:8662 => 10.9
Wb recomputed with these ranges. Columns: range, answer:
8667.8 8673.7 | 11.2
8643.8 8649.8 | 11.6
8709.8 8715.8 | 11.6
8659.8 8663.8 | 9.95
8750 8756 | 11.3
